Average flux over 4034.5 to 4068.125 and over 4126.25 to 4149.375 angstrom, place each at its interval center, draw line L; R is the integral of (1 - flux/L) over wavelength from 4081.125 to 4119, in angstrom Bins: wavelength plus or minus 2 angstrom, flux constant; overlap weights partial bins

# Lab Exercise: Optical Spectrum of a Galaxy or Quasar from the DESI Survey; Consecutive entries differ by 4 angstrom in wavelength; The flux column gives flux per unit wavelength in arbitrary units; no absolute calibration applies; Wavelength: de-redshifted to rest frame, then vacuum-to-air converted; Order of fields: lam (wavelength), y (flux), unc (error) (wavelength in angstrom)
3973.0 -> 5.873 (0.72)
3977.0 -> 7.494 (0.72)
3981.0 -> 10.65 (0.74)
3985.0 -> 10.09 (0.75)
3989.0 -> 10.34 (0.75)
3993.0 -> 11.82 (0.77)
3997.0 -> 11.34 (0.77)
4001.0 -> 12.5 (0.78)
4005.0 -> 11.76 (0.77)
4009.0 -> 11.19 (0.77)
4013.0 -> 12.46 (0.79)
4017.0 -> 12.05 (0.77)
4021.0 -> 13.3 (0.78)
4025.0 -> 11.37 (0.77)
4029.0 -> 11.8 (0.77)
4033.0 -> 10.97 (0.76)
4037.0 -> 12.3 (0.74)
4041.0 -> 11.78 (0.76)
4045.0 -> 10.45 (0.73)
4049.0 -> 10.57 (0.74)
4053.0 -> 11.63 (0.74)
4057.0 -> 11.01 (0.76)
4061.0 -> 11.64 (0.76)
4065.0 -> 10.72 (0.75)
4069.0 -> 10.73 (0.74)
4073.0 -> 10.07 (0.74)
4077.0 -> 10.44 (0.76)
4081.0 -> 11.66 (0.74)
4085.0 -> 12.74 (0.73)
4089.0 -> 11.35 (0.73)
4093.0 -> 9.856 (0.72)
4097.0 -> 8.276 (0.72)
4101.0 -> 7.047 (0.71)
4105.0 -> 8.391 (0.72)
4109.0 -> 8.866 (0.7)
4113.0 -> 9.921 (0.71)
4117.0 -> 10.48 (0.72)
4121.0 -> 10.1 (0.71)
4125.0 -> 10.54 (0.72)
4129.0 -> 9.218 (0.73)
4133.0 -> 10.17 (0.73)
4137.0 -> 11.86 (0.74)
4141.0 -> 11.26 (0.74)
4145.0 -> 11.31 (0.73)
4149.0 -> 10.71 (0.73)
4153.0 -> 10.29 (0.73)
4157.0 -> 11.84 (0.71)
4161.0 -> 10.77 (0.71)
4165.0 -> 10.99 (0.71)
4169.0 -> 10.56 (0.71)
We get 4.2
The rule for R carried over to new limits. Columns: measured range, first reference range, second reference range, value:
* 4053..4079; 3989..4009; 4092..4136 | -1.3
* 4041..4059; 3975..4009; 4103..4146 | -0.9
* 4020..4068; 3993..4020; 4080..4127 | -1.1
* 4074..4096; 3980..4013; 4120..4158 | -0.2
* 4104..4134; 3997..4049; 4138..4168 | 4.0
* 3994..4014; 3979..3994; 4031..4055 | -1.8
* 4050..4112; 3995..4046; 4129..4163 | 6.0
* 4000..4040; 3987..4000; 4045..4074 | -3.0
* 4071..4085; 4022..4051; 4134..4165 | 0.3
